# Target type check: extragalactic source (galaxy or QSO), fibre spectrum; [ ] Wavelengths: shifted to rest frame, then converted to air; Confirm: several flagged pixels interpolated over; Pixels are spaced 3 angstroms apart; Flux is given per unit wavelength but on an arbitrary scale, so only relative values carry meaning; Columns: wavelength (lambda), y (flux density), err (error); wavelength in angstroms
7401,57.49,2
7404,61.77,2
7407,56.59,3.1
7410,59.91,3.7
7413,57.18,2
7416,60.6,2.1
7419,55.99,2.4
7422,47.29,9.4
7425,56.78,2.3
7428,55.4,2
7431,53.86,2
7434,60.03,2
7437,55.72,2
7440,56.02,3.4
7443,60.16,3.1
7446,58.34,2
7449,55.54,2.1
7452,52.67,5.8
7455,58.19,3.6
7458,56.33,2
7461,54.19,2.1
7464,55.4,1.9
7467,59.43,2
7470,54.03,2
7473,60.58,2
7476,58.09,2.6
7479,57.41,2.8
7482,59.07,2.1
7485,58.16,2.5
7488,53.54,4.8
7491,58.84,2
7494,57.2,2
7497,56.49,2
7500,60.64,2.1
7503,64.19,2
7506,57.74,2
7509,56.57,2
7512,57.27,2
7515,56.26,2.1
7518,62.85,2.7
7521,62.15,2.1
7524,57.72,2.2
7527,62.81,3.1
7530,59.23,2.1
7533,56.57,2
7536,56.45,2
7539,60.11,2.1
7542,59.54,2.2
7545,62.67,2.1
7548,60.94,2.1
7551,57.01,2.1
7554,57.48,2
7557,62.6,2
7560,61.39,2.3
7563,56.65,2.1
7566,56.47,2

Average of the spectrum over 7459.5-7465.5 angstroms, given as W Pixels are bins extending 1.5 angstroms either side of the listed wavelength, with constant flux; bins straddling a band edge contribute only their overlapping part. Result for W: 54.8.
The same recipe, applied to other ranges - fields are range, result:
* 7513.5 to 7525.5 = 59.7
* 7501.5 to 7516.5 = 58.4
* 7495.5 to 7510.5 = 59.1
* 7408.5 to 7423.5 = 56.2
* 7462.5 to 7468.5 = 57.4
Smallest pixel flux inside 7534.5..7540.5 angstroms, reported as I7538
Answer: 56.45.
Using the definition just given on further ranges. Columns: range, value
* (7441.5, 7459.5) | 52.67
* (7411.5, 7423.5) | 47.29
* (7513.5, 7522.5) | 56.26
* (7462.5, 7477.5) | 54.03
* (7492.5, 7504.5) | 56.49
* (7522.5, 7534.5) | 56.57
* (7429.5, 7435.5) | 53.86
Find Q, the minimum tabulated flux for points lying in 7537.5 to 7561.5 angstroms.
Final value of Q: 57.01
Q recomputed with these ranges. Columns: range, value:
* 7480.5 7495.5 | 53.54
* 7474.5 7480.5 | 57.41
